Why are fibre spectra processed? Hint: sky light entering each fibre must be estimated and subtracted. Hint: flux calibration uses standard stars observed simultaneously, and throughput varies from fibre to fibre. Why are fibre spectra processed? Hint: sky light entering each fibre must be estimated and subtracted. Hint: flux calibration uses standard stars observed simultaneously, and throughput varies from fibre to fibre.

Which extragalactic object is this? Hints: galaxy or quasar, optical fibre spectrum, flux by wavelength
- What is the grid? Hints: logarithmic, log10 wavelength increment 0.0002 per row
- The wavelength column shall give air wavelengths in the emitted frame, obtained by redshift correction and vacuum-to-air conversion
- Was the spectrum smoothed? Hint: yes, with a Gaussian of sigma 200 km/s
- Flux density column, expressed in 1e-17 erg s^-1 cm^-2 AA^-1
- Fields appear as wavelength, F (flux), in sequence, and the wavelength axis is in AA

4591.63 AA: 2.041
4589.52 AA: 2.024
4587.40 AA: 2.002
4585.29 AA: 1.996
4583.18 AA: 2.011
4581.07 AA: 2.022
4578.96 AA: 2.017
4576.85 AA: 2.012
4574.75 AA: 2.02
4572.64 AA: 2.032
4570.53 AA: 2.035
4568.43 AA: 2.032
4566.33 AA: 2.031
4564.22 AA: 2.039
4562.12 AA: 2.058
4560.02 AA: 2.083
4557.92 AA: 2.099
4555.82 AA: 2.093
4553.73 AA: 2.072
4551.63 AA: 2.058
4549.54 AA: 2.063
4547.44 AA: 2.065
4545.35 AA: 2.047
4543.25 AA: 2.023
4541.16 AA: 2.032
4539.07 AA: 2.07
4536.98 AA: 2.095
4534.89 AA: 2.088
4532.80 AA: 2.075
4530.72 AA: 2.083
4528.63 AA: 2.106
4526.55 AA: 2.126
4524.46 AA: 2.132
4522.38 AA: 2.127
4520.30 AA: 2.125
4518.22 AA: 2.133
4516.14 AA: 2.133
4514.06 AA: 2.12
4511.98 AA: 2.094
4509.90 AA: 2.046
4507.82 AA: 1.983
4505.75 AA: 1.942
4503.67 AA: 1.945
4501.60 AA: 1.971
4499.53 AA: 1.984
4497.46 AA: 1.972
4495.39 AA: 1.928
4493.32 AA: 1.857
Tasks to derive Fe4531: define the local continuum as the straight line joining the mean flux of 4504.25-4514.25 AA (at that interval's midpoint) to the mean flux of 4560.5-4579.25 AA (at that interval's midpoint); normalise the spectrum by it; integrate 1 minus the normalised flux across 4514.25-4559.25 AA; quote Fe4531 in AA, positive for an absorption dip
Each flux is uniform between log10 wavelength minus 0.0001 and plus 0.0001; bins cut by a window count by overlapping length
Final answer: -1.34 AA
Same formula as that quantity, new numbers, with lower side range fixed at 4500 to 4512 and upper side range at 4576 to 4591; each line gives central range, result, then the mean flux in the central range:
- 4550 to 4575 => -0.62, 2.06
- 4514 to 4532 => -1.14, 2.12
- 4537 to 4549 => -0.31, 2.05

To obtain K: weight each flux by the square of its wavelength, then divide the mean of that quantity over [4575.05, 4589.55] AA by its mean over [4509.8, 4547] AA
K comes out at 0.98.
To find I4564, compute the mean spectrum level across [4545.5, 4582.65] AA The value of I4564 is 2.05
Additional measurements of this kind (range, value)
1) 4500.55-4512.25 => 1.99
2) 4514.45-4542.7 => 2.1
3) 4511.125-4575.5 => 2.08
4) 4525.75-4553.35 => 2.07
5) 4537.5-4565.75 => 2.06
